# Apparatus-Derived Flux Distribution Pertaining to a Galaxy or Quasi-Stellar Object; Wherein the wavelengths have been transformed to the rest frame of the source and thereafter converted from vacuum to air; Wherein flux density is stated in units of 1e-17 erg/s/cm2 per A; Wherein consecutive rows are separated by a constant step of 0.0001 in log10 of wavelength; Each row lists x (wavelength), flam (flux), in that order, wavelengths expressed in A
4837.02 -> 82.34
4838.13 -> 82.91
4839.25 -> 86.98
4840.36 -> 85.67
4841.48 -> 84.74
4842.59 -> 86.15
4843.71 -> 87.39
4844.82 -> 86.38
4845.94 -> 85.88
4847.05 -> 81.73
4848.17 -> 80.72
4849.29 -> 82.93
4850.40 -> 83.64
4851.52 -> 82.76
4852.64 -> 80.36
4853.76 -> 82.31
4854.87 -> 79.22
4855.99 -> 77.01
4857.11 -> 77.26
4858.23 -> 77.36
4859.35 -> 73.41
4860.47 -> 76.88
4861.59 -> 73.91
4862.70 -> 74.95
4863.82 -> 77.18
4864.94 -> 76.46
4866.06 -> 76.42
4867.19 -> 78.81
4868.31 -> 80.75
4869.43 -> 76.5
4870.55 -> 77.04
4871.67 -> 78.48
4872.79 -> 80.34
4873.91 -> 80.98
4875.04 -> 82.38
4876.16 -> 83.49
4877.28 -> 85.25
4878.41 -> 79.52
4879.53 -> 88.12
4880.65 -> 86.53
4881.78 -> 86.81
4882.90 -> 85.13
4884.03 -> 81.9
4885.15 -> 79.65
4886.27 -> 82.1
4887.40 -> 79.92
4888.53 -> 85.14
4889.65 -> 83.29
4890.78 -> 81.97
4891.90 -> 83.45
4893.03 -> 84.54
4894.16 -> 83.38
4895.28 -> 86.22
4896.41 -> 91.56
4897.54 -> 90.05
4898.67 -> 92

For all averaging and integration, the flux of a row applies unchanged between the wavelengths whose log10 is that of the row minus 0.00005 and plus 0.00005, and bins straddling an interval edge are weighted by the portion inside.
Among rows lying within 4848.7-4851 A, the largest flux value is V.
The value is 83.64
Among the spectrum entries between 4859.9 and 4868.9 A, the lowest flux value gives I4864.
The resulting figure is 73.91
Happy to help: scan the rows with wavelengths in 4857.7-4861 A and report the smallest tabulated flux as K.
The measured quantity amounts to 73.41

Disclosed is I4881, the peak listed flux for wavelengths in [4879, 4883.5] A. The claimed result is 88.12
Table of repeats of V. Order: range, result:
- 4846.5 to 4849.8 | 82.93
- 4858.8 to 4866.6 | 77.18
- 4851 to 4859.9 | 82.76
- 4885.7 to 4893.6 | 85.14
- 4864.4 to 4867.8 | 78.81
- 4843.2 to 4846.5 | 87.39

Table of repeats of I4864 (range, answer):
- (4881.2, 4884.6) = 81.9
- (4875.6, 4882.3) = 79.52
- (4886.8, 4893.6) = 79.92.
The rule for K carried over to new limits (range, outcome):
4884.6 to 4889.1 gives 79.65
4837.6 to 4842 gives 82.91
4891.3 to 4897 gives 83.38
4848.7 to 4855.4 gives 79.22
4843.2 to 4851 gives 80.72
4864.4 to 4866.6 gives 76.42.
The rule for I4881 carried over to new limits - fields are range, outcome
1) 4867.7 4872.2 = 80.75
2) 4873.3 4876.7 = 83.49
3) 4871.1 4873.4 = 80.34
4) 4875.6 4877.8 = 85.25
